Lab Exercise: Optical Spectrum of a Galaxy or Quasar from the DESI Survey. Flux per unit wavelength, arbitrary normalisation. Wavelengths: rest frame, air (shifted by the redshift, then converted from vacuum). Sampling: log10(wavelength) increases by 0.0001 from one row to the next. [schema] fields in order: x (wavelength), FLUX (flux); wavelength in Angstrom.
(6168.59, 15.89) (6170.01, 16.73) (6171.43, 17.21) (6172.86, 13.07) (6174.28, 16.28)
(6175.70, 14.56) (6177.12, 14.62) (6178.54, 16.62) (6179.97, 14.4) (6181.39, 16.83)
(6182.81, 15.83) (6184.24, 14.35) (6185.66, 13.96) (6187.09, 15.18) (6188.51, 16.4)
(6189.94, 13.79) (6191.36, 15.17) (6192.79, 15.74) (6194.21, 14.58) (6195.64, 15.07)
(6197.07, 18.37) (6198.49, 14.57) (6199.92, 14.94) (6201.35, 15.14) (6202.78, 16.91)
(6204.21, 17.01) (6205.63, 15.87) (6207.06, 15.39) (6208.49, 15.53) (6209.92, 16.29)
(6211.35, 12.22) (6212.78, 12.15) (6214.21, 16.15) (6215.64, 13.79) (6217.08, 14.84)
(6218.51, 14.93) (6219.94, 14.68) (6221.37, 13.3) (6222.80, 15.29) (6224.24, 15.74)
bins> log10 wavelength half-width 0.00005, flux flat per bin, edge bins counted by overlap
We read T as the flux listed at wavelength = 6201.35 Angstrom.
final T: 15.14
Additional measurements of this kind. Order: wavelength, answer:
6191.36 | 15.17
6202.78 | 16.91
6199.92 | 14.94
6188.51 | 16.4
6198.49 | 14.57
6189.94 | 13.79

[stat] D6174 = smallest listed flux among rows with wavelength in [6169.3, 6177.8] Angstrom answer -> 13.07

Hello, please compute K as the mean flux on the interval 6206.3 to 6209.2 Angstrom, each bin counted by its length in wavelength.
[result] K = 15.5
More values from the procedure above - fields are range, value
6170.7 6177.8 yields 15.1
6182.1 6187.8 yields 14.8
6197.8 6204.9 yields 15.7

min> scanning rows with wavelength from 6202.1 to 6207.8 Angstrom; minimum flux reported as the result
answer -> 15.39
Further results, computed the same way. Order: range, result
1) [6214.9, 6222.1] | 13.3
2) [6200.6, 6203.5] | 15.14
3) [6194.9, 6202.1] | 14.57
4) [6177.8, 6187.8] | 13.96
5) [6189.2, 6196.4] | 13.79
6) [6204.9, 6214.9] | 12.15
